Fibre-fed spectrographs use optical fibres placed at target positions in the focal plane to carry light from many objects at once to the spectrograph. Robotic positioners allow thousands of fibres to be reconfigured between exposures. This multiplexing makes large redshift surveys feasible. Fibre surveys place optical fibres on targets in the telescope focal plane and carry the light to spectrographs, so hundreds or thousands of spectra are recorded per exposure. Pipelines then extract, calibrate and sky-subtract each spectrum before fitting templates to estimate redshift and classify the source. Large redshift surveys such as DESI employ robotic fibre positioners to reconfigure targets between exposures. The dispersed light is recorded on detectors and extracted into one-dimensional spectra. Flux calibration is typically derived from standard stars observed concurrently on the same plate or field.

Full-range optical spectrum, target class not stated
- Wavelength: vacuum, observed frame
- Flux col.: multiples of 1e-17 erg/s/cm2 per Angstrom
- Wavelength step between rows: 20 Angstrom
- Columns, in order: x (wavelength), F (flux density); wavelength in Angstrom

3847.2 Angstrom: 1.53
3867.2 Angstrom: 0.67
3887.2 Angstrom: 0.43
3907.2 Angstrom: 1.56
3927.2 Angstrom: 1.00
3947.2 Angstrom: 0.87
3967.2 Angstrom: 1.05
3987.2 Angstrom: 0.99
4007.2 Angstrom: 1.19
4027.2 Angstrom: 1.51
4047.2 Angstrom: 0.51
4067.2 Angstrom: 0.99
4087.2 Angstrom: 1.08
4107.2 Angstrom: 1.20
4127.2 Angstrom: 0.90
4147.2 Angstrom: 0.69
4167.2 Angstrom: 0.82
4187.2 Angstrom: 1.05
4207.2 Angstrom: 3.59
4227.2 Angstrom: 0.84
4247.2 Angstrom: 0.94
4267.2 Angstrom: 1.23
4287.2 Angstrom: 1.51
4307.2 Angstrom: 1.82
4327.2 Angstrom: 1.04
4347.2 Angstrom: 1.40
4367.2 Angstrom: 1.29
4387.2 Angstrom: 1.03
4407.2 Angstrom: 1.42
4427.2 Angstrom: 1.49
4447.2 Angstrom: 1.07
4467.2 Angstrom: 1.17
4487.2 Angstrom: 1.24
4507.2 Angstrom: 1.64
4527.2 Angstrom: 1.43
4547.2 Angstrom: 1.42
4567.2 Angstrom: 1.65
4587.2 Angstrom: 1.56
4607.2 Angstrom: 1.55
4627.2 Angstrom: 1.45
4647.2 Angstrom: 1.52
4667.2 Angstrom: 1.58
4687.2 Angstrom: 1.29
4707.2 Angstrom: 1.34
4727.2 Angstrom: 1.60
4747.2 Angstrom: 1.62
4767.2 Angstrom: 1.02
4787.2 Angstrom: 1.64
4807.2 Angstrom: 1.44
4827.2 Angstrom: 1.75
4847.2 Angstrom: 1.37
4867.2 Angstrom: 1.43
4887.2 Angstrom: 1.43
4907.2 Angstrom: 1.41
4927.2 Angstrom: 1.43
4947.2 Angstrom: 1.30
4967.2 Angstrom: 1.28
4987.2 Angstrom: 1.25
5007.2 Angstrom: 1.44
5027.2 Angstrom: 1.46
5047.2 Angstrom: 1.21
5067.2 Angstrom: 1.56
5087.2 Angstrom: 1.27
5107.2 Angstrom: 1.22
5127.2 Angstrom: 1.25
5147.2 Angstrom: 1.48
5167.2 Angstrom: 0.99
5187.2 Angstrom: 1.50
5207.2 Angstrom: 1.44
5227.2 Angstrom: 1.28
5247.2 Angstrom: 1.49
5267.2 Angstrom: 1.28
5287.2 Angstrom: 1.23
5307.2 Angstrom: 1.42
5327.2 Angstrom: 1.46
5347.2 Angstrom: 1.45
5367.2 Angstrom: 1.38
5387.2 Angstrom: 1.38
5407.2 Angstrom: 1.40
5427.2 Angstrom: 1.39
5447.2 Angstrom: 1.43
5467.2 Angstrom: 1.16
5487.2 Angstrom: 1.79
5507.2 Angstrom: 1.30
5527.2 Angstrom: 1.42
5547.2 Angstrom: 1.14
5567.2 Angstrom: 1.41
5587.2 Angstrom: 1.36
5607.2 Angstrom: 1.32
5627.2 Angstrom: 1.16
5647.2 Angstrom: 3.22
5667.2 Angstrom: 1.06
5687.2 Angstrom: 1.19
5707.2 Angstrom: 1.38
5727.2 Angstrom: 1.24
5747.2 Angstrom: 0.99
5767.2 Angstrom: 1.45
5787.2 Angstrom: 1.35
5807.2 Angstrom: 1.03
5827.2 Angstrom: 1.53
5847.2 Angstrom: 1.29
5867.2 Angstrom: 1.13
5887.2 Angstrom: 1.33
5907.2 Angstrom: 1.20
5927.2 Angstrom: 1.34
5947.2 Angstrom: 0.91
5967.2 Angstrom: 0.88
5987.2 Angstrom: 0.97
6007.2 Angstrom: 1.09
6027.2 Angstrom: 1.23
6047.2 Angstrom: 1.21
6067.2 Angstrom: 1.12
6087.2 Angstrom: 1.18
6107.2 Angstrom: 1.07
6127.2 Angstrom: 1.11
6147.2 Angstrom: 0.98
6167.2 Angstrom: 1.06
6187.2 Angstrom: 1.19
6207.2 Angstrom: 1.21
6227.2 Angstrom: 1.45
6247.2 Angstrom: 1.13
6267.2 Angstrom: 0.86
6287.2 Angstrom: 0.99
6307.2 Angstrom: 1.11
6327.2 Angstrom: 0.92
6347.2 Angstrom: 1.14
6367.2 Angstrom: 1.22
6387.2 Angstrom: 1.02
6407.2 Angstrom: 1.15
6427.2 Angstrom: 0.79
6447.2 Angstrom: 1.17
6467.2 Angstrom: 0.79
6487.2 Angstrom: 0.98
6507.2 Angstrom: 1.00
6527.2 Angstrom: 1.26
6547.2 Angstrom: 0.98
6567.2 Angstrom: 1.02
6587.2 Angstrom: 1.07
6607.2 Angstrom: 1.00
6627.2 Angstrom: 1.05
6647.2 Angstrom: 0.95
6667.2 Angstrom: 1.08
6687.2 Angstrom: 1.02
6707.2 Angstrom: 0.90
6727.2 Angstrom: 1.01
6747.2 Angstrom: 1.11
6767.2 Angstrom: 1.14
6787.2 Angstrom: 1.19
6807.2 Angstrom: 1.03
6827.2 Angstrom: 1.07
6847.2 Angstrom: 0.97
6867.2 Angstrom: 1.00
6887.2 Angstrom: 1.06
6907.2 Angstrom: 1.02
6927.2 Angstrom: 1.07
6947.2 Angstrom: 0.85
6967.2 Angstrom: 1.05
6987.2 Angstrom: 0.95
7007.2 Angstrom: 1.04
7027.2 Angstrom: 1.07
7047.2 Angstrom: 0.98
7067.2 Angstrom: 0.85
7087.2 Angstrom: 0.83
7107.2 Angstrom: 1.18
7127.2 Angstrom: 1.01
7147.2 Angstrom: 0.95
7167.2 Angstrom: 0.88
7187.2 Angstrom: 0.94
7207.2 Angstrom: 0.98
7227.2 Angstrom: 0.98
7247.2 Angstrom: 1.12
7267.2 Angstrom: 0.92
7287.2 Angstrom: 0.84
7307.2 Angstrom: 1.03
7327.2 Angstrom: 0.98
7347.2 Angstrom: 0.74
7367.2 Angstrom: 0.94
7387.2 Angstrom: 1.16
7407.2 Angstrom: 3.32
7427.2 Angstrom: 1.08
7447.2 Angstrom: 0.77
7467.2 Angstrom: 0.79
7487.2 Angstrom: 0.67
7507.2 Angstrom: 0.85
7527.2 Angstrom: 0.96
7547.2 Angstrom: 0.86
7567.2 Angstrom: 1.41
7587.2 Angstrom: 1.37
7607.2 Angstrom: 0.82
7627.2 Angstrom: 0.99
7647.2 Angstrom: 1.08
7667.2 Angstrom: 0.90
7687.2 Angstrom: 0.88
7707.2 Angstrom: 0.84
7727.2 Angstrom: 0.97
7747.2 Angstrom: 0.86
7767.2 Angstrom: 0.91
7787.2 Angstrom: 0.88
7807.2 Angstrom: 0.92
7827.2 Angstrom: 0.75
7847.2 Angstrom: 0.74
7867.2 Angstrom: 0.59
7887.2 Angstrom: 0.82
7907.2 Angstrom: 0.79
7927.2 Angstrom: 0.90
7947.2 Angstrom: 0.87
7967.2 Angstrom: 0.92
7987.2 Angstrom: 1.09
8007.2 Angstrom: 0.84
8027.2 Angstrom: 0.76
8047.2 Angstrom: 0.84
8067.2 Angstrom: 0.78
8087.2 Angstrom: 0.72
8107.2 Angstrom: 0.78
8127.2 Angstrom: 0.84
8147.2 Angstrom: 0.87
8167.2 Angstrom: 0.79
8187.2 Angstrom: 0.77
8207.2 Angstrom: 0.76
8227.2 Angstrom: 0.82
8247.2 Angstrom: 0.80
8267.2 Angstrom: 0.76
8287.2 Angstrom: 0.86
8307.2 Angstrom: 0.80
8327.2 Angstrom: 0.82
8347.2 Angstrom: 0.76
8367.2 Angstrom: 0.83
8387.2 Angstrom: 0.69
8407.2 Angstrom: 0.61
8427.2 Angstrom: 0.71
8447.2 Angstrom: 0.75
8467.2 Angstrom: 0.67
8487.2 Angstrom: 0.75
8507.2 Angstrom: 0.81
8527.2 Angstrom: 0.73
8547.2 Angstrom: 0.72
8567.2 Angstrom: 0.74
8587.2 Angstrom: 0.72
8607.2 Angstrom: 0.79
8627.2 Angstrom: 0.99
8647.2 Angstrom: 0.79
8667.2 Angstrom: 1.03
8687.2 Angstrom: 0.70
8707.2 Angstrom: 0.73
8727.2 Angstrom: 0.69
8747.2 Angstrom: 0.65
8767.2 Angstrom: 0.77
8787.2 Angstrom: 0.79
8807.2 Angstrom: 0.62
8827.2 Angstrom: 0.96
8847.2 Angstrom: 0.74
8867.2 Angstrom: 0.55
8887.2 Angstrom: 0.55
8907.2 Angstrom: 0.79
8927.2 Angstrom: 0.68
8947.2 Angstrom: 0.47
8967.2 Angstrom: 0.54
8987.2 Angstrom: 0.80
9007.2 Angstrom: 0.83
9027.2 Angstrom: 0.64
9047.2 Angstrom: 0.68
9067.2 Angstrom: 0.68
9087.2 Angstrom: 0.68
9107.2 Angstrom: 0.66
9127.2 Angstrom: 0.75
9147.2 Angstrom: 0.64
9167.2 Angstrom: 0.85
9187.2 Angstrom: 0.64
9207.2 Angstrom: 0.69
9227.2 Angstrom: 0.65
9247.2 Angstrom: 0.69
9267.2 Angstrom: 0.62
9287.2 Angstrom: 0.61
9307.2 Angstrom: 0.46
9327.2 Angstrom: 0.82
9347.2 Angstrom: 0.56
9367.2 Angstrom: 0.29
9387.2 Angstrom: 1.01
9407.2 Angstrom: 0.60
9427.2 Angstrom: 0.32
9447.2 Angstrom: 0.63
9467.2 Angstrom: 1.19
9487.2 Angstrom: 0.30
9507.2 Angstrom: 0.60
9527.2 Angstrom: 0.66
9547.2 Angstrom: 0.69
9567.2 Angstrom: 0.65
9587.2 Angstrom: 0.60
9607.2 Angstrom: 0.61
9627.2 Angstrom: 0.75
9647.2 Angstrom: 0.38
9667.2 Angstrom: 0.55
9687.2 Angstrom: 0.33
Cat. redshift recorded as 0.13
